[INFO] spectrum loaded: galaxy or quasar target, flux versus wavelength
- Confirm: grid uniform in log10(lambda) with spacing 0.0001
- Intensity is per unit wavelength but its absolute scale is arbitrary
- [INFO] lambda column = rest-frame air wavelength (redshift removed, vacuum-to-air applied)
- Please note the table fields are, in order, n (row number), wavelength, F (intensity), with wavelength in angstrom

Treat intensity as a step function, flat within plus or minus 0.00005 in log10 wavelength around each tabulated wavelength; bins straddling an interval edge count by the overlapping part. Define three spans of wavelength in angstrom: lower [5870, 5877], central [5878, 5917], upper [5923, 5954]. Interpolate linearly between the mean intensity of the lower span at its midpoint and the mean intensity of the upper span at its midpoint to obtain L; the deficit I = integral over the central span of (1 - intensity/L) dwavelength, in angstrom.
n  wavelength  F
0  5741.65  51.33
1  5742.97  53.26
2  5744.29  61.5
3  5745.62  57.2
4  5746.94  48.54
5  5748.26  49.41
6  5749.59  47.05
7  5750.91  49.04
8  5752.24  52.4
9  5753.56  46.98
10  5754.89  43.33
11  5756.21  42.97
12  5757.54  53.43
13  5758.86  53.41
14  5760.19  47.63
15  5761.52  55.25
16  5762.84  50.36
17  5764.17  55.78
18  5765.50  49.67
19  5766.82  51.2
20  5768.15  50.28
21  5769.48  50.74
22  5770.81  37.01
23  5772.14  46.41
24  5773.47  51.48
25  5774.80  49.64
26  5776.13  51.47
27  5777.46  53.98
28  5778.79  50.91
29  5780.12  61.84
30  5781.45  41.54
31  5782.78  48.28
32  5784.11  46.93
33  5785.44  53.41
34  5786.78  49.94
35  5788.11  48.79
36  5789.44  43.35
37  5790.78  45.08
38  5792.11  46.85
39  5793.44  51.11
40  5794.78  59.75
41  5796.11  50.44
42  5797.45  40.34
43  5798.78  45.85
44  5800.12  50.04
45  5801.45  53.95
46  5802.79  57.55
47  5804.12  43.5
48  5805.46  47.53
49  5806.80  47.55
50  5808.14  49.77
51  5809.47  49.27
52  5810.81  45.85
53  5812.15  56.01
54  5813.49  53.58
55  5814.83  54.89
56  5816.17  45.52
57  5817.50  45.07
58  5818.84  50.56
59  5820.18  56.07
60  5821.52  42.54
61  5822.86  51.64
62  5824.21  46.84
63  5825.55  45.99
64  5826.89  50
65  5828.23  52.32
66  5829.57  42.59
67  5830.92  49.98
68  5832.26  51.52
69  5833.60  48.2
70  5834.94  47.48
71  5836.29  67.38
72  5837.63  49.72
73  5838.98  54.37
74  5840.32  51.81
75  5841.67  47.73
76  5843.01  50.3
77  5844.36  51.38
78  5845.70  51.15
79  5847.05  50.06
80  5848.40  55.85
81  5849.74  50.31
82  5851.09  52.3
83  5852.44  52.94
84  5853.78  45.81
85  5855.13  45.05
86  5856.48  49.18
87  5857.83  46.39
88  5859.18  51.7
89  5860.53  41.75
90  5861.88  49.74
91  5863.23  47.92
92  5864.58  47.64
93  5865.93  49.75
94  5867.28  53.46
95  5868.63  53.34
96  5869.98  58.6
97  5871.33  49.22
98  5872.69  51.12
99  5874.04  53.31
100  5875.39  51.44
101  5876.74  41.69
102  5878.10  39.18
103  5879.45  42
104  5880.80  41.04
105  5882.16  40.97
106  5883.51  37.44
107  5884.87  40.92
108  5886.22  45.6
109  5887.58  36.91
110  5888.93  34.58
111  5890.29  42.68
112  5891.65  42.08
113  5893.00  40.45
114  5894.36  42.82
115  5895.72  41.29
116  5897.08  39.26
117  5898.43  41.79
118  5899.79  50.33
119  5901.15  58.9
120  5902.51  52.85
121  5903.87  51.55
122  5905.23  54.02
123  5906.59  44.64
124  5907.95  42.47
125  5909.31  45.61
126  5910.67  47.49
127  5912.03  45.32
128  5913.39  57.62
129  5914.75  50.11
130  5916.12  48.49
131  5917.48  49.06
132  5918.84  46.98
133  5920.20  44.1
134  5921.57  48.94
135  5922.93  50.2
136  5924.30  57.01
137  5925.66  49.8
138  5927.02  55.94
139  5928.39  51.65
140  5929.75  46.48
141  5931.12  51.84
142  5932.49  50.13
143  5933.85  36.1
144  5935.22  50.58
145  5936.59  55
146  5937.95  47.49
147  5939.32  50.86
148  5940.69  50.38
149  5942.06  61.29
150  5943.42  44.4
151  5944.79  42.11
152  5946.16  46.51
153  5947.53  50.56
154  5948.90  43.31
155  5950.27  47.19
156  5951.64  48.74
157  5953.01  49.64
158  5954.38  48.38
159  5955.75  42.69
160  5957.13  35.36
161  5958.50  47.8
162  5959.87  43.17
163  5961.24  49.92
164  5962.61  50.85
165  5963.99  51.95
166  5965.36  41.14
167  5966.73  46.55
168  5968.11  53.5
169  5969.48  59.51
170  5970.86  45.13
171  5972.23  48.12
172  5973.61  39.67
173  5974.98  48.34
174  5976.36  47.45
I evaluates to 4.1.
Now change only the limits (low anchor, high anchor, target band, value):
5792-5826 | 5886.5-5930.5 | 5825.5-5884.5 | -0.7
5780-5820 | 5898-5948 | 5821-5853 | -0.8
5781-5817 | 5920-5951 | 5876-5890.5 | 2.6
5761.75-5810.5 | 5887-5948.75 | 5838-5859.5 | -0.7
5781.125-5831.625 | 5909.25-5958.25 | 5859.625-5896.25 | 2.7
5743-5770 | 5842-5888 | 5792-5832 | -0.1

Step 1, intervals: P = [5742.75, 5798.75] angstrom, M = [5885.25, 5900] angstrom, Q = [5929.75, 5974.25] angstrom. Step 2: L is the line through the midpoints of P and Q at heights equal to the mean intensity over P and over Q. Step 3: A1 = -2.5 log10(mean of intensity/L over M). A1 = 0.173 mag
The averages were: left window 49.9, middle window 41.3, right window 47.8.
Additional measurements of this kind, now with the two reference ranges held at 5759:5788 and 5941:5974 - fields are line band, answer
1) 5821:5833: 0.03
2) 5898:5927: -0.03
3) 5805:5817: -0.01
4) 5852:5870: -0.01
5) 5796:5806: 0.03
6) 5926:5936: -0.03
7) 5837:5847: -0.04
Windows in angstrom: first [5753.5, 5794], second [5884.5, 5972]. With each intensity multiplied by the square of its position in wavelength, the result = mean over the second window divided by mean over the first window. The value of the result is 1.02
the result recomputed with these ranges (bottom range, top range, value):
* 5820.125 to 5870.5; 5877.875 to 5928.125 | 0.94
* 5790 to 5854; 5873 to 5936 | 0.95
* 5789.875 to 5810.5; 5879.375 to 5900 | 0.86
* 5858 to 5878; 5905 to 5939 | 1.01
